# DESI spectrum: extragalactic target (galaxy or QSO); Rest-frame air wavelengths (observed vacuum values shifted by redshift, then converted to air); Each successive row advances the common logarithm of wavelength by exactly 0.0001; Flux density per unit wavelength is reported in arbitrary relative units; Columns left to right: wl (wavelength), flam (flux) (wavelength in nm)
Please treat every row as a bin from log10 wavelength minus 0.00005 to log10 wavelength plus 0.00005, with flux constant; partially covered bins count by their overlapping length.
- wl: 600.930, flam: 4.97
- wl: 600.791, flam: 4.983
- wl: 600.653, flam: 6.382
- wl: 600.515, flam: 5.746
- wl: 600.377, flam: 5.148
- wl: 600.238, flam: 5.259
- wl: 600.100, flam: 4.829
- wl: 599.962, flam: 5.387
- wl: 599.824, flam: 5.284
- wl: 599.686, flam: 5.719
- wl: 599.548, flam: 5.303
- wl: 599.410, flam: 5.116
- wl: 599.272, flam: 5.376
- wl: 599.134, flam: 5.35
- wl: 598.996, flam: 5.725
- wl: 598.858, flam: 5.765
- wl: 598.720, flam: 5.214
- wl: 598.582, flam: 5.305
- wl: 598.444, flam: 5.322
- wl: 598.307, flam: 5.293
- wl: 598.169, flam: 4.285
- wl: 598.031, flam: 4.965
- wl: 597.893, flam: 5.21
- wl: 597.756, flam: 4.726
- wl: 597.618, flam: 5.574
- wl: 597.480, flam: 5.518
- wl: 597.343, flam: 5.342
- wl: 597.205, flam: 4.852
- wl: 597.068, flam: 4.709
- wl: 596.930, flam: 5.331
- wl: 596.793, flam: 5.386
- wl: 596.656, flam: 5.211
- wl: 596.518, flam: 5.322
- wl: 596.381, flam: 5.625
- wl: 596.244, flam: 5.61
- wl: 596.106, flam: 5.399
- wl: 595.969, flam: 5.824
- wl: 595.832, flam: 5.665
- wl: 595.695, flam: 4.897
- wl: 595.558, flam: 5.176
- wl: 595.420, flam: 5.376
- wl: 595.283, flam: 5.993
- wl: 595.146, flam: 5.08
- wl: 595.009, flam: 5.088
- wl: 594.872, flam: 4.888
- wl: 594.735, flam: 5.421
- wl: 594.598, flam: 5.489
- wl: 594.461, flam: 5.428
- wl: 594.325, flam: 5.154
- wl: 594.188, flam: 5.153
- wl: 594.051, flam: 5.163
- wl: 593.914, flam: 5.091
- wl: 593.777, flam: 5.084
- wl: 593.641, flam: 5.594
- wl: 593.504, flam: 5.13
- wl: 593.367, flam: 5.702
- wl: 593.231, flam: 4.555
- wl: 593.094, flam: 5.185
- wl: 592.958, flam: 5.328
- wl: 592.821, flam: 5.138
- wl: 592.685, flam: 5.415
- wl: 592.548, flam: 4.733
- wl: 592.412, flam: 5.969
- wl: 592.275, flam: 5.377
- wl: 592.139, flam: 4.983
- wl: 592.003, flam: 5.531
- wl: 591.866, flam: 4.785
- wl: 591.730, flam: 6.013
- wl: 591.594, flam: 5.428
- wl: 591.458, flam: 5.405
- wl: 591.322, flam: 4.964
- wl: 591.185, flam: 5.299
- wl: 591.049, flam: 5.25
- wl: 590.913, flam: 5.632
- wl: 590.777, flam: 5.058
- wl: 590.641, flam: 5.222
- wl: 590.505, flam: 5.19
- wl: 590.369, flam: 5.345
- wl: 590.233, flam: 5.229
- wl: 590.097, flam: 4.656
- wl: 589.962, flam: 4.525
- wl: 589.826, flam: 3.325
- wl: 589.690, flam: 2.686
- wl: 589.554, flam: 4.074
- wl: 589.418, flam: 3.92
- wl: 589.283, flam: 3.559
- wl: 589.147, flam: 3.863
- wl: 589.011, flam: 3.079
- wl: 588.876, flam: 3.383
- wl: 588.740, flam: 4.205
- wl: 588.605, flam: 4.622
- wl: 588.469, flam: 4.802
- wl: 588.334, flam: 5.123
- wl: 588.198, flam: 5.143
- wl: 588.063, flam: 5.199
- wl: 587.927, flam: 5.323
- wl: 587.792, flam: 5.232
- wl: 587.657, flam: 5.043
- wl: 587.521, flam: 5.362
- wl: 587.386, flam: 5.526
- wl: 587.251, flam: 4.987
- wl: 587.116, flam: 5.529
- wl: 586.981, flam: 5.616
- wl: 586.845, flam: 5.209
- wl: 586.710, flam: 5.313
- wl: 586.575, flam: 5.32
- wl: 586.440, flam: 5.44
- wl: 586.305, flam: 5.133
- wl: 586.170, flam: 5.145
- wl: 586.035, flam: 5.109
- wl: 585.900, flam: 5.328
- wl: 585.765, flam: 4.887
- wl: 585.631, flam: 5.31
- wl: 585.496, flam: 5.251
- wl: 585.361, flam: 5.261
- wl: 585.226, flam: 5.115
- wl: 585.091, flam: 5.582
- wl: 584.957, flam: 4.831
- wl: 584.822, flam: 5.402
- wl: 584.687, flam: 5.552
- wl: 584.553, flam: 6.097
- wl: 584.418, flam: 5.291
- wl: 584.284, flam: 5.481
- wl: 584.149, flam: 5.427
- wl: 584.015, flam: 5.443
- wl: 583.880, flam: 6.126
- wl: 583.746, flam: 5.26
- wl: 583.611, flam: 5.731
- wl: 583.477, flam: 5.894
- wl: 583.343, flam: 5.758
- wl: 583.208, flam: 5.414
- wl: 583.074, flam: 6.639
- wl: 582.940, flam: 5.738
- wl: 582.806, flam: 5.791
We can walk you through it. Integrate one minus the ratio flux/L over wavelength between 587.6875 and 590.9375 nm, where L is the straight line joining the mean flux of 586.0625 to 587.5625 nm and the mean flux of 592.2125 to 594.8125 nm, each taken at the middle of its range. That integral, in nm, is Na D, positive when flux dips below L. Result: 0.49 nm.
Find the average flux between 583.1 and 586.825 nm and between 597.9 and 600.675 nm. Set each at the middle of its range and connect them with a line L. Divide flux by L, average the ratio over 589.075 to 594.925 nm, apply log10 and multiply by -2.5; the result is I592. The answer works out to 0.08 mag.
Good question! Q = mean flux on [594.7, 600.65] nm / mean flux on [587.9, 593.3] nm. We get 1.10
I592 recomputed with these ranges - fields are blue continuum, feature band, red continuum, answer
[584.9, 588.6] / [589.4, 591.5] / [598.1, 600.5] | 0.11 mag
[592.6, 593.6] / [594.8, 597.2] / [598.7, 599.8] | 0.00 mag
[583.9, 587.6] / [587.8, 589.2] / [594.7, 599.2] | 0.18 mag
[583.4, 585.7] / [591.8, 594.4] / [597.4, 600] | 0.03 mag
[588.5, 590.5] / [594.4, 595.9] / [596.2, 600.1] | -0.10 mag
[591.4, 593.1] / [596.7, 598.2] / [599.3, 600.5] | 0.04 mag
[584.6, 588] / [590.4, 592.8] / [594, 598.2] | -0.01 mag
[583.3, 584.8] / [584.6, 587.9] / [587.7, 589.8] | -0.06 mag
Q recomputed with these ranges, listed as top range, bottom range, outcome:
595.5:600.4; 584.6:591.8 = 1.07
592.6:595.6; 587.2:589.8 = 1.18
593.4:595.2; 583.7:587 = 0.98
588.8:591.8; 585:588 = 0.87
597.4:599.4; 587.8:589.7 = 1.22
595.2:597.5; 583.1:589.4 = 1.04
